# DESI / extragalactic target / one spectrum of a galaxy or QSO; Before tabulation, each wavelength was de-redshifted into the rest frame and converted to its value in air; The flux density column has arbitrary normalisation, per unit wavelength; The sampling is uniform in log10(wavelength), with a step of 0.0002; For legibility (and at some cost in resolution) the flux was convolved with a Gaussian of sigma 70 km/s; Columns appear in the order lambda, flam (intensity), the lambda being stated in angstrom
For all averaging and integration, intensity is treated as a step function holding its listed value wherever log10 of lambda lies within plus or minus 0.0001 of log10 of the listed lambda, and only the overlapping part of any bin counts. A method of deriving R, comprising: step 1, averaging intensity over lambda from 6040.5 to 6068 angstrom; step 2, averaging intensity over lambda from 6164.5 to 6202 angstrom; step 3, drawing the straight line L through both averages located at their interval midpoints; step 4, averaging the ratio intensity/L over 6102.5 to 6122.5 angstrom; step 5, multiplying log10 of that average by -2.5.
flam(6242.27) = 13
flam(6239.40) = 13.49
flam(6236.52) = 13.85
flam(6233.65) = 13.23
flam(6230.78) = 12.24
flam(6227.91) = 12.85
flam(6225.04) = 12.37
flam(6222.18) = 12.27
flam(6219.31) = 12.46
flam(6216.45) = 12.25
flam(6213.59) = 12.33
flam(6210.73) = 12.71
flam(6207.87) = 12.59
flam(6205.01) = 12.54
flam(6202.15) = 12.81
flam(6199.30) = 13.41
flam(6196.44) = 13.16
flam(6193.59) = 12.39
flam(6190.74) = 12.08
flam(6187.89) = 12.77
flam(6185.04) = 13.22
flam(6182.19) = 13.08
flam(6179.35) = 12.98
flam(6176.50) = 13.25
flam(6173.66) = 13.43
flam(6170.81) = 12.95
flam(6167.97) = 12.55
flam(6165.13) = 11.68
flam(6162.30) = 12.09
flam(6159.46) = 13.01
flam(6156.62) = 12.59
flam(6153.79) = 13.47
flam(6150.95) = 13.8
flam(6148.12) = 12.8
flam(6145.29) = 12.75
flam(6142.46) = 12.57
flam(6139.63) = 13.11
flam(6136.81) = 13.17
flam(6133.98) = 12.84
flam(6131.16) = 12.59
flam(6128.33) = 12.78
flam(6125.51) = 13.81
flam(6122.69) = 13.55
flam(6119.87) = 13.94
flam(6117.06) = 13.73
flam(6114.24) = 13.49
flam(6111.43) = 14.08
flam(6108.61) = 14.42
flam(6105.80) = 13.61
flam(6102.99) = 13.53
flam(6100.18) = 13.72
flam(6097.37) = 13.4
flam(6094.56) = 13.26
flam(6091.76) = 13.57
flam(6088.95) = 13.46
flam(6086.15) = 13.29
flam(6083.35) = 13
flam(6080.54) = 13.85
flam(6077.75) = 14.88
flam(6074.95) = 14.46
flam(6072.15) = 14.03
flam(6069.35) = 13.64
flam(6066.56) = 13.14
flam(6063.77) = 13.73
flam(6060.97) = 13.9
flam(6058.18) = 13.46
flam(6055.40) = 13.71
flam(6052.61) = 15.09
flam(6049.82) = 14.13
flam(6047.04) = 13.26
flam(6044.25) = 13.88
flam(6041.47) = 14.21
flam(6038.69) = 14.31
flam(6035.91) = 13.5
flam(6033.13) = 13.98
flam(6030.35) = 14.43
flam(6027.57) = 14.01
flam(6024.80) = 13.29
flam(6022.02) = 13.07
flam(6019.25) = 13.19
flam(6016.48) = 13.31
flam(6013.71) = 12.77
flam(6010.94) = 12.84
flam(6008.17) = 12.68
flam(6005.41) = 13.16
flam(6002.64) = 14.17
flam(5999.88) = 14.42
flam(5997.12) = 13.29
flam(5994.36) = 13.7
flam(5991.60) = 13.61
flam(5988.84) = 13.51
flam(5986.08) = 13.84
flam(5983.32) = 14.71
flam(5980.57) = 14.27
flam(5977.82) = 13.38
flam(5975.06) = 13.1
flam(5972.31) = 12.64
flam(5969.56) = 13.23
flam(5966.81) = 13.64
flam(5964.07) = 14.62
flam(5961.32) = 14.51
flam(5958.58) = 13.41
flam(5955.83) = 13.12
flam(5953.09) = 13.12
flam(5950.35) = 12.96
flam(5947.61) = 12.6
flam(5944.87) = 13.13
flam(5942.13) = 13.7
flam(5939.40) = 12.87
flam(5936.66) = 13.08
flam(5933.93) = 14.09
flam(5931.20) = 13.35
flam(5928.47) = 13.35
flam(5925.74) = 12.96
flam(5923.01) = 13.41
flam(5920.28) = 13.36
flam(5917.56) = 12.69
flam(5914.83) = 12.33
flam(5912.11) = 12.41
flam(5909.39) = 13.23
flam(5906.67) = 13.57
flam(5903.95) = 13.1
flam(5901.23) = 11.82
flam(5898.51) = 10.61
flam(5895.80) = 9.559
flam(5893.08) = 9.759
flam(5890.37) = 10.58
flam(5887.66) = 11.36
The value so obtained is -0.03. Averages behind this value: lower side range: 13.8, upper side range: 12.9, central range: 13.8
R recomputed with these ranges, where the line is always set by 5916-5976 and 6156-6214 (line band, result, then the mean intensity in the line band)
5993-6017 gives -0.016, 13.4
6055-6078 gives -0.066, 13.8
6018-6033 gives -0.041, 13.6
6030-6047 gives -0.069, 14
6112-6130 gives -0.054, 13.6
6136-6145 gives -0.005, 12.9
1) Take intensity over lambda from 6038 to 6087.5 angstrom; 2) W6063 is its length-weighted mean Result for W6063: 13.9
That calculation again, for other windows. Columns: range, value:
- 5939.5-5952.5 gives 13.1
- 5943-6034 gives 13.5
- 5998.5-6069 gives 13.7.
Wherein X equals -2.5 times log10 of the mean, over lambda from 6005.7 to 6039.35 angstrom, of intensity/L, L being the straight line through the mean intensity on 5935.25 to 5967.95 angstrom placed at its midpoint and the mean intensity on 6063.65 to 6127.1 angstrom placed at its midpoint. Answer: 0.01 mag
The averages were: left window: 13.4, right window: 13.7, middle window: 13.4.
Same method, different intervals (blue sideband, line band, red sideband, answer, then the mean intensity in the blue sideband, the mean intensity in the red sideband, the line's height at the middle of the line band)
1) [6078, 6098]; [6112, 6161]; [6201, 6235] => 0.00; 13.5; 12.5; 13.1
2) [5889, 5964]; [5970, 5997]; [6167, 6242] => -0.07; 12.7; 12.8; 12.7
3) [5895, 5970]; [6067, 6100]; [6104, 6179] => -0.05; 13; 13.2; 13.1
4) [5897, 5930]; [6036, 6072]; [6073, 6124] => -0.03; 12.7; 13.7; 13.5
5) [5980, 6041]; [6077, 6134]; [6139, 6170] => -0.04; 13.6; 12.8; 13.1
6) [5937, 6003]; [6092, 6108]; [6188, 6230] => -0.04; 13.5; 12.6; 13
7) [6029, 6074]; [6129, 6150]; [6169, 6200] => 0.04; 13.9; 13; 13.3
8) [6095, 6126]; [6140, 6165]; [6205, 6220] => 0.03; 13.7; 12.5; 13.2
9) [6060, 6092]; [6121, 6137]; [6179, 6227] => 0.01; 13.7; 12.7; 13.3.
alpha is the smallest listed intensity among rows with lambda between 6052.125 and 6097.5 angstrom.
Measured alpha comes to 13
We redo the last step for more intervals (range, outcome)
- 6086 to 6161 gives 12.57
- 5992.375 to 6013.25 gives 12.68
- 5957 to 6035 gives 12.64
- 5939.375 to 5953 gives 12.6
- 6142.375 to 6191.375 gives 11.68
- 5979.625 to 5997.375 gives 13.29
